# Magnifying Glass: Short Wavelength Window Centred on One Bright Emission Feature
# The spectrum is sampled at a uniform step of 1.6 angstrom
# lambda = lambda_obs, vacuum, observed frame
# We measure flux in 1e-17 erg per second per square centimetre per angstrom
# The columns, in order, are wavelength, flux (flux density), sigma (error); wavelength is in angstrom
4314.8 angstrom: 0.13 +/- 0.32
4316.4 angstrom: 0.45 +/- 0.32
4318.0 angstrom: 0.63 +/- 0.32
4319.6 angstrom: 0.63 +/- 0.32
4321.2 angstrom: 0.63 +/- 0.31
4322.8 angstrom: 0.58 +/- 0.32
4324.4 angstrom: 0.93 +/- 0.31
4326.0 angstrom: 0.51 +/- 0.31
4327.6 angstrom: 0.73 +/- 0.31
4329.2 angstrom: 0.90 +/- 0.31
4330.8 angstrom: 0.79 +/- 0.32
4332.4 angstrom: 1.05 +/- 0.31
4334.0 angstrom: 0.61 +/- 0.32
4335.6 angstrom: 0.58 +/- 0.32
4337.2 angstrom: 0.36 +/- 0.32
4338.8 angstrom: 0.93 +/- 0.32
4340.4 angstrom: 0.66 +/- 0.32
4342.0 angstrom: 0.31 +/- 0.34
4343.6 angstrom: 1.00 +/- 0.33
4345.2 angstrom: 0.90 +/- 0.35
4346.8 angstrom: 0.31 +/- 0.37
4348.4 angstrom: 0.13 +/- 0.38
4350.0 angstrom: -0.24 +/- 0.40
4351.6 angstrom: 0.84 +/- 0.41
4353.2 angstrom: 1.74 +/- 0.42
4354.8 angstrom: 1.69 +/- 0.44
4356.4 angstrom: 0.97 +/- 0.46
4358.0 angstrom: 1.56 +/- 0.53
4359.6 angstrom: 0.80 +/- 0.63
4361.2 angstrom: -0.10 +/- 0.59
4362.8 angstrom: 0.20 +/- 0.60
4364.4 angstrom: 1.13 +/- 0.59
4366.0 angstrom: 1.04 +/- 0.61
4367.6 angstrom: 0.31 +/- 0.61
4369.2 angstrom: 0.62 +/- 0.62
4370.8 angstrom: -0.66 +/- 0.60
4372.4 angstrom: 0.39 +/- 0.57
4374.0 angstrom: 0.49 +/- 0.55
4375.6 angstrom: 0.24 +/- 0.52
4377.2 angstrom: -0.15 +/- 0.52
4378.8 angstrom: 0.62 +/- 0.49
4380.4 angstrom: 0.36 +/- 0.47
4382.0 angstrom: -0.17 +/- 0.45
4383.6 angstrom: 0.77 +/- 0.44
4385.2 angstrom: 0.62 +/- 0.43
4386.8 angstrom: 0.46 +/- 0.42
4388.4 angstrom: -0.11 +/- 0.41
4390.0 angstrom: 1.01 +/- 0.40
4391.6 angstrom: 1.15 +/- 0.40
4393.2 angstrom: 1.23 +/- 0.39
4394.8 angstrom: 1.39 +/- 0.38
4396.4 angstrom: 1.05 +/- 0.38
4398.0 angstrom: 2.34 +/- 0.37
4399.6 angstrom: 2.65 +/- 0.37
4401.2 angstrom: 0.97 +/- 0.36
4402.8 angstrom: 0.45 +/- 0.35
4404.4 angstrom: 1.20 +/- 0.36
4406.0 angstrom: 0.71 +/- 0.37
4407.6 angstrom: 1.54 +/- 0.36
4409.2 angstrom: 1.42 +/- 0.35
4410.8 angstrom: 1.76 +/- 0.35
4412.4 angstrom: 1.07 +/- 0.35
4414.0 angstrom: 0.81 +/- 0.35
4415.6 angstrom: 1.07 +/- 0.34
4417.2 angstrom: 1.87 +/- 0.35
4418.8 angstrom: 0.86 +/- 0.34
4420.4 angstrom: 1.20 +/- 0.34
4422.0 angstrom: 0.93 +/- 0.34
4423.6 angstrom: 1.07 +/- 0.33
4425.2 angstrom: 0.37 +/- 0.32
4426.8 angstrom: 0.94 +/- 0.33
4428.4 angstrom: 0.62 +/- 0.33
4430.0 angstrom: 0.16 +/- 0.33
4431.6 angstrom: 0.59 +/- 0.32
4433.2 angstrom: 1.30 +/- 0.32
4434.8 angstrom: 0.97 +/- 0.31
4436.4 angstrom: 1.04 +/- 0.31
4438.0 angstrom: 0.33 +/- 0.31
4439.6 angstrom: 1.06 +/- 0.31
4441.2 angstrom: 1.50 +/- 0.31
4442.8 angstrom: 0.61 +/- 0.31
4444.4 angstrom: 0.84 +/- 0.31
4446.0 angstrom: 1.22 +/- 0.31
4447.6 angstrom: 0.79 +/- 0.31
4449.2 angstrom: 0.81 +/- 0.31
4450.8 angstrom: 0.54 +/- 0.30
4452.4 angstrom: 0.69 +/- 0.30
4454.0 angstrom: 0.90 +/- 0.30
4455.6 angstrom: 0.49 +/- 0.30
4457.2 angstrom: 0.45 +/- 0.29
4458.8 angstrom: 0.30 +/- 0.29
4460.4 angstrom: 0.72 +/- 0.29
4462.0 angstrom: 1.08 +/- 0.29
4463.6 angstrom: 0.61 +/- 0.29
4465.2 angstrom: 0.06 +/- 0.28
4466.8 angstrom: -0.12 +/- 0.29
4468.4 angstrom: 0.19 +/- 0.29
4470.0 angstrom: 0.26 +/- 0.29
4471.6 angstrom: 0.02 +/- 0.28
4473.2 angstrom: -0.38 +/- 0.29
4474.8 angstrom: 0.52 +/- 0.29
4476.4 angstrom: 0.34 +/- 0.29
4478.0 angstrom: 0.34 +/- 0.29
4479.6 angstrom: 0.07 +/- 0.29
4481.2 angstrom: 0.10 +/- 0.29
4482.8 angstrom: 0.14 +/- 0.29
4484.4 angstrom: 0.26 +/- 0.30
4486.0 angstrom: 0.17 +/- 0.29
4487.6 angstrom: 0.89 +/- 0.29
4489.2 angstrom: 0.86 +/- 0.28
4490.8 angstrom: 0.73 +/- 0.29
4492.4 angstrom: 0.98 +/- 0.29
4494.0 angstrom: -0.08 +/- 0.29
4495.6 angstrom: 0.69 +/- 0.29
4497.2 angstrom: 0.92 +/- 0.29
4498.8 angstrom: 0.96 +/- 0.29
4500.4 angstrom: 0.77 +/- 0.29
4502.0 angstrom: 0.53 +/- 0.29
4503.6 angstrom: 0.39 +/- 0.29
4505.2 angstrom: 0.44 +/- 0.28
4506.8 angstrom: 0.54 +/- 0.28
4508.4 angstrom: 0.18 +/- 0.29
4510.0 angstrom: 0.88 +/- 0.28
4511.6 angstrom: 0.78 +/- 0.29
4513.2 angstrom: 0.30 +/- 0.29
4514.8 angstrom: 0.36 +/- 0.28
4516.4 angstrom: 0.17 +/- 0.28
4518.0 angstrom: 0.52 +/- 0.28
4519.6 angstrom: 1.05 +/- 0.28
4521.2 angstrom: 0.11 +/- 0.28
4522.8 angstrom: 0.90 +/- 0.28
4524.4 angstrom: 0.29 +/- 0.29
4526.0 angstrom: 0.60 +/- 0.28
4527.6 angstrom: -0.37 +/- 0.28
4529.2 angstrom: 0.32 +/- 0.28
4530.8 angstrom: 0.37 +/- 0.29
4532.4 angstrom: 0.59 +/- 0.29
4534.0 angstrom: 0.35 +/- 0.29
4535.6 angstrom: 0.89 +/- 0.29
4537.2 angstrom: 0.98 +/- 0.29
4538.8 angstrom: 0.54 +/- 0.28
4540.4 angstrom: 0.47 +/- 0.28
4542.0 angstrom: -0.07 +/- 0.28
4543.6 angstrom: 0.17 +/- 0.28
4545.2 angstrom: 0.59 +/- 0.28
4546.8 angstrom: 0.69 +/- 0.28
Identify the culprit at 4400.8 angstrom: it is Lyman alpha 1216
